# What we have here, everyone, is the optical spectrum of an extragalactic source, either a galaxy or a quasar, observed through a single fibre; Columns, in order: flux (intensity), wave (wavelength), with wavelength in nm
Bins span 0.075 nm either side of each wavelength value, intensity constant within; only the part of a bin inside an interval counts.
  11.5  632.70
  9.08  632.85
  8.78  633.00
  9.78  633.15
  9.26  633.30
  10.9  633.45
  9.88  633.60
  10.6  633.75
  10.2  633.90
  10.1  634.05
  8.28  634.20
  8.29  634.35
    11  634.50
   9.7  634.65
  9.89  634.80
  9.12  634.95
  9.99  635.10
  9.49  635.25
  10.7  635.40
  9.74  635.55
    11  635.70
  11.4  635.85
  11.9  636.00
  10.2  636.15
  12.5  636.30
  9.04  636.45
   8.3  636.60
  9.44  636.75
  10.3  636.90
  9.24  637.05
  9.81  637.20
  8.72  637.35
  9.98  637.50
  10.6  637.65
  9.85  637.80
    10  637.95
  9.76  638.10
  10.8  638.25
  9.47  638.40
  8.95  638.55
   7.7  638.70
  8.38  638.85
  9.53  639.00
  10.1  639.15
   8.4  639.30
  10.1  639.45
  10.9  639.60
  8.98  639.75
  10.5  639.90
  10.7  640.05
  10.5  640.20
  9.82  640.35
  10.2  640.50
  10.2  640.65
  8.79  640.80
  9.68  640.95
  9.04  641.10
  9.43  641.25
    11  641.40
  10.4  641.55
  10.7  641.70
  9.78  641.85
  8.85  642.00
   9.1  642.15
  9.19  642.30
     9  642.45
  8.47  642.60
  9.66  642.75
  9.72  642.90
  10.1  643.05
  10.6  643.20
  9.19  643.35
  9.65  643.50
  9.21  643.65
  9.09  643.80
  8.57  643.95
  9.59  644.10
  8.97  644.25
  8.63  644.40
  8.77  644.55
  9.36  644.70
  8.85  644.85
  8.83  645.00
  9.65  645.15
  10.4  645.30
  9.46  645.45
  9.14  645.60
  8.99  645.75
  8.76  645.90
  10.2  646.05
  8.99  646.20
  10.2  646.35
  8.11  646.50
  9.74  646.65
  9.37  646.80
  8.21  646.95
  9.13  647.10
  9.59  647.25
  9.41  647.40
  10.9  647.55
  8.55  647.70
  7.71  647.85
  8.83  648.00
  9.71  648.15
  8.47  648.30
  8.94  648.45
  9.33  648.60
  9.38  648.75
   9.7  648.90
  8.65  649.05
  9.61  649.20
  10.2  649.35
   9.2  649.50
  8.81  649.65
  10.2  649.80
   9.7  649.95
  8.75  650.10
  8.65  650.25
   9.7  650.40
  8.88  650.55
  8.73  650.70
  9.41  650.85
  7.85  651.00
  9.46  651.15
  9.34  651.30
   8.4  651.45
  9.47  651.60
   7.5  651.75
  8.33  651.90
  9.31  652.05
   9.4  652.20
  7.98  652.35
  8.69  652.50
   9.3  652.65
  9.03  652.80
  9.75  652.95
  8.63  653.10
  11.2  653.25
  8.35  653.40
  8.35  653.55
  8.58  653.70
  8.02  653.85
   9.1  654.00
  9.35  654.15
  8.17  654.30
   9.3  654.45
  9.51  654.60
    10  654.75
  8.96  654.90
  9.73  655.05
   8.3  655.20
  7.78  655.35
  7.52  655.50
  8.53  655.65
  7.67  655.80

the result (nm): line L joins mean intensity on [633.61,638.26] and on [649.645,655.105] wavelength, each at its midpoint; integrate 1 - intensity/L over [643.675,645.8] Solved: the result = 0.07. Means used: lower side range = 9.99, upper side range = 9.02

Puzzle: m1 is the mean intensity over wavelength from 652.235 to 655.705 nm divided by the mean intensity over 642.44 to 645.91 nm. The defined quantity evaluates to 0.96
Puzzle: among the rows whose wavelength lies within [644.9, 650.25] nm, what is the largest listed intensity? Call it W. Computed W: 10.9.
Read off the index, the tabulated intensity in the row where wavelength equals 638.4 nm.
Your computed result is 9.47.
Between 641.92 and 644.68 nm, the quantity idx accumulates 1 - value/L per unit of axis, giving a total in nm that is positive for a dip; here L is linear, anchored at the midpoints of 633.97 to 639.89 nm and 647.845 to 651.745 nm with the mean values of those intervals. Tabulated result 0.06 nm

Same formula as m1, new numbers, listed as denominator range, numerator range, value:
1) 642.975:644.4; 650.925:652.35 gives 0.93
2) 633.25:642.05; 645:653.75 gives 0.93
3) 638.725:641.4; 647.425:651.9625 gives 0.93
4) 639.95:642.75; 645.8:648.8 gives 0.94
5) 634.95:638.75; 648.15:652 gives 0.91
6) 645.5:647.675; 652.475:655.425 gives 0.97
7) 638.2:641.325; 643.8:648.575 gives 0.95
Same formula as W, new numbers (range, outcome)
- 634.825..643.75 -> 12.5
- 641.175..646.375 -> 11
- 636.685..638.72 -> 10.8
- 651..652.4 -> 9.47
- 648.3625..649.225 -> 9.7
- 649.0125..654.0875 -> 11.2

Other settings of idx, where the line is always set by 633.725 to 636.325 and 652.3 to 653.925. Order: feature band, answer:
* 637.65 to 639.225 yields 0.068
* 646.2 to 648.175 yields 0.034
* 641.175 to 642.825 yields 0.016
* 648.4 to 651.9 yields 0.005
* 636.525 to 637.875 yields 0.059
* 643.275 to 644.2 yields 0.035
